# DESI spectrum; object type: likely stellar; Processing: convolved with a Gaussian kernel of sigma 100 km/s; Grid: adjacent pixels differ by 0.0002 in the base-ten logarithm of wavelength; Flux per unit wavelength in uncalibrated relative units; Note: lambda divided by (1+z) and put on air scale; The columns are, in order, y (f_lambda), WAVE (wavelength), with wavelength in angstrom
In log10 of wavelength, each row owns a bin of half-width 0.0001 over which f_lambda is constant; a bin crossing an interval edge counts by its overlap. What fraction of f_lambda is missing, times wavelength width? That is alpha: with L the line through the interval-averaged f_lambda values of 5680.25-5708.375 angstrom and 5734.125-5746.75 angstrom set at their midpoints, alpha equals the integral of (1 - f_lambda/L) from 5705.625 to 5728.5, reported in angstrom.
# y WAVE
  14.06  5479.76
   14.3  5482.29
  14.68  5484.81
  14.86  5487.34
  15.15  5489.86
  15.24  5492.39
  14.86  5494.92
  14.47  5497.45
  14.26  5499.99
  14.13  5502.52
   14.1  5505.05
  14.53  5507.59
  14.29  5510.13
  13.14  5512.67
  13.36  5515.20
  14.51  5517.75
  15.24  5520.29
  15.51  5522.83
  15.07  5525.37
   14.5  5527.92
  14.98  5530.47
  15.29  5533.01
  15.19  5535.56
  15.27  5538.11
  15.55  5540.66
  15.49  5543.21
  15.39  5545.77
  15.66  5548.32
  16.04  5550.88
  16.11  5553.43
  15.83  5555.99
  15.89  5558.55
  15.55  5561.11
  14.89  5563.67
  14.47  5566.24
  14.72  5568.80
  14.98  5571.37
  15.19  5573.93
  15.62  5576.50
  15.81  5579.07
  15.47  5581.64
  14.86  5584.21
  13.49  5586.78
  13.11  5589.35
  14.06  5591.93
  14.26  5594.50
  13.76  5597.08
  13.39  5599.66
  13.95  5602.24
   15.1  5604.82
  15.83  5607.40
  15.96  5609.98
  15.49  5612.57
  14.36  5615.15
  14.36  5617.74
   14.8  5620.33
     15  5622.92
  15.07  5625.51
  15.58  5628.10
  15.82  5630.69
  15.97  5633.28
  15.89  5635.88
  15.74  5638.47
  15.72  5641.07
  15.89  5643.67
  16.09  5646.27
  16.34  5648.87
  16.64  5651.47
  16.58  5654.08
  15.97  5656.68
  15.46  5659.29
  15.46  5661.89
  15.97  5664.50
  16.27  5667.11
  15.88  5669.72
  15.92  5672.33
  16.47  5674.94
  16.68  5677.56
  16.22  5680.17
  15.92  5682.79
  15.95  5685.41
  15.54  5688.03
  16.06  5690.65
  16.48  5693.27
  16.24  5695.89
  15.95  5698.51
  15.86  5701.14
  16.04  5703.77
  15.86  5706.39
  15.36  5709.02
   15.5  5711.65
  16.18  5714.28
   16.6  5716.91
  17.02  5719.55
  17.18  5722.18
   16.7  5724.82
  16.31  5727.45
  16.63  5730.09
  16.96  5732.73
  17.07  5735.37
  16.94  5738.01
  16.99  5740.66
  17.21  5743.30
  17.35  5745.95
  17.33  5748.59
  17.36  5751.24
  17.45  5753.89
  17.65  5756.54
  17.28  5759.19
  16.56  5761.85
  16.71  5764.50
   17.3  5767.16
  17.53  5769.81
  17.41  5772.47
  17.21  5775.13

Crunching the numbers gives 0.3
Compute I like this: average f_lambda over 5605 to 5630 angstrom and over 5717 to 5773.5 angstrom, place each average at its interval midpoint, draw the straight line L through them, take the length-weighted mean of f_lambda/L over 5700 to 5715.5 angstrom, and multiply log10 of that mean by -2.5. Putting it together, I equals 0.05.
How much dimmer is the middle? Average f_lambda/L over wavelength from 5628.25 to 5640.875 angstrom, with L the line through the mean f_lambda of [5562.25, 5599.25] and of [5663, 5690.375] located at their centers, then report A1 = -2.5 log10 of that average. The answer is -0.028 mag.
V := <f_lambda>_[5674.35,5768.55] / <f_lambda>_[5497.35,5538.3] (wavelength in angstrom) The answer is 1.14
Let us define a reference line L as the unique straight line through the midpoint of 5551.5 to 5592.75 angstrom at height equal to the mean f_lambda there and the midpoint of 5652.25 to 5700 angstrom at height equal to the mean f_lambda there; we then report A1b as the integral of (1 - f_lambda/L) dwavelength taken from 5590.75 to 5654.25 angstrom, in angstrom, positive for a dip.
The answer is 1.2 angstrom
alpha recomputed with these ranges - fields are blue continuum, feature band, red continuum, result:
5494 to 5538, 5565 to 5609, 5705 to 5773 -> 2.0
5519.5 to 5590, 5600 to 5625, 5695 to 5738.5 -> 1.1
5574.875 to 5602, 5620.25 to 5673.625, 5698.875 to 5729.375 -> -2.1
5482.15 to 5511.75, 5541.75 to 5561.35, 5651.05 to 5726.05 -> -1.0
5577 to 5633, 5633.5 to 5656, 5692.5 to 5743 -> -1.1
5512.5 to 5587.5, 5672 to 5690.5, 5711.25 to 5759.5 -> 0.4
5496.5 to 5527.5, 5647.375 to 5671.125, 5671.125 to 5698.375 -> -0.3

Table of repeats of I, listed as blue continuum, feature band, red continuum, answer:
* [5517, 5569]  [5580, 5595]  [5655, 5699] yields 0.095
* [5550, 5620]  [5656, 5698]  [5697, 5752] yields -0.001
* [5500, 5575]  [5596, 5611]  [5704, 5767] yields 0.067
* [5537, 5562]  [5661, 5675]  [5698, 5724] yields 0.005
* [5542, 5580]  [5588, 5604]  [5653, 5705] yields 0.135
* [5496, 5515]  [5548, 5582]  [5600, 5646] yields -0.053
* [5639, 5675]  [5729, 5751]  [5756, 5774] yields -0.010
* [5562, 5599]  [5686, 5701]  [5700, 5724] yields -0.005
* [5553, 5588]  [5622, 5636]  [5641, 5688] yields 0.013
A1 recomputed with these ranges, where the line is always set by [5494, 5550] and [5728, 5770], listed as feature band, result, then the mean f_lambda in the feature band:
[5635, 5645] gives 0.012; 15.8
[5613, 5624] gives 0.077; 14.7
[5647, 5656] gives -0.023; 16.5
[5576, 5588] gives 0.026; 15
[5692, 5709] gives 0.040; 16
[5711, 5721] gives 0.025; 16.4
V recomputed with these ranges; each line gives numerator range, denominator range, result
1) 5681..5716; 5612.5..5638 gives 1.05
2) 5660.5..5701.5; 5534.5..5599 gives 1.07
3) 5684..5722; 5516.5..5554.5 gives 1.05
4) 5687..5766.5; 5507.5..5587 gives 1.10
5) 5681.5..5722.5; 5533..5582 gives 1.04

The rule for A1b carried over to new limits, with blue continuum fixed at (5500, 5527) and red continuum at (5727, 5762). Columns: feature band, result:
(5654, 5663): 0.2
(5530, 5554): -1.3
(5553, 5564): -0.6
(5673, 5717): 1.3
